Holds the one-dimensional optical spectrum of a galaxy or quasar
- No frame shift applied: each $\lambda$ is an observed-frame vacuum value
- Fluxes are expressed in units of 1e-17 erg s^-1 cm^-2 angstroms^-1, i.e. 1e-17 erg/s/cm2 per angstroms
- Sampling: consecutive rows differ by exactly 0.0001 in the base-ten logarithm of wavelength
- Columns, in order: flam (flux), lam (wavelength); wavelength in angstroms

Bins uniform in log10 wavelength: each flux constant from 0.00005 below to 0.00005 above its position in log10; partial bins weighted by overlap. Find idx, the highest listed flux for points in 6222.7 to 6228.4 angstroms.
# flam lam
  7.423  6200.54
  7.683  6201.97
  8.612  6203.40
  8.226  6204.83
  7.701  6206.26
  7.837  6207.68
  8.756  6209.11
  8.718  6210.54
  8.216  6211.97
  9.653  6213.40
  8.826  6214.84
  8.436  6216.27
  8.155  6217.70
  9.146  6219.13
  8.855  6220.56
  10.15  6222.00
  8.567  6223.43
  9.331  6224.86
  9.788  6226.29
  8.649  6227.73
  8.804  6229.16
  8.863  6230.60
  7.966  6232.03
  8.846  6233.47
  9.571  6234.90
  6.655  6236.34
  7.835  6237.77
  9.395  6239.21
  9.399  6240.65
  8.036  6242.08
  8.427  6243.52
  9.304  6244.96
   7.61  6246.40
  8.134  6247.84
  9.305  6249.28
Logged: 9.788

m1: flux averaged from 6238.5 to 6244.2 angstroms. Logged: 8.82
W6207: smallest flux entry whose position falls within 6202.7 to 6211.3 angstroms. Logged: 7.701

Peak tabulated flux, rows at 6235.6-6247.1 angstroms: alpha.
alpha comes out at 9.399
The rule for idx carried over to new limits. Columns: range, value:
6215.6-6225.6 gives 10.15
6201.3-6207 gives 8.612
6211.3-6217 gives 9.653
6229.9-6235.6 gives 9.571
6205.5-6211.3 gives 8.756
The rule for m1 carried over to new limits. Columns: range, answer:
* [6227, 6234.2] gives 8.63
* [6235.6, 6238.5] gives 7.26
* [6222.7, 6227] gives 9.25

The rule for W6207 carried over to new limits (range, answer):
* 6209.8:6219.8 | 8.155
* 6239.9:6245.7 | 8.036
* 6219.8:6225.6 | 8.567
